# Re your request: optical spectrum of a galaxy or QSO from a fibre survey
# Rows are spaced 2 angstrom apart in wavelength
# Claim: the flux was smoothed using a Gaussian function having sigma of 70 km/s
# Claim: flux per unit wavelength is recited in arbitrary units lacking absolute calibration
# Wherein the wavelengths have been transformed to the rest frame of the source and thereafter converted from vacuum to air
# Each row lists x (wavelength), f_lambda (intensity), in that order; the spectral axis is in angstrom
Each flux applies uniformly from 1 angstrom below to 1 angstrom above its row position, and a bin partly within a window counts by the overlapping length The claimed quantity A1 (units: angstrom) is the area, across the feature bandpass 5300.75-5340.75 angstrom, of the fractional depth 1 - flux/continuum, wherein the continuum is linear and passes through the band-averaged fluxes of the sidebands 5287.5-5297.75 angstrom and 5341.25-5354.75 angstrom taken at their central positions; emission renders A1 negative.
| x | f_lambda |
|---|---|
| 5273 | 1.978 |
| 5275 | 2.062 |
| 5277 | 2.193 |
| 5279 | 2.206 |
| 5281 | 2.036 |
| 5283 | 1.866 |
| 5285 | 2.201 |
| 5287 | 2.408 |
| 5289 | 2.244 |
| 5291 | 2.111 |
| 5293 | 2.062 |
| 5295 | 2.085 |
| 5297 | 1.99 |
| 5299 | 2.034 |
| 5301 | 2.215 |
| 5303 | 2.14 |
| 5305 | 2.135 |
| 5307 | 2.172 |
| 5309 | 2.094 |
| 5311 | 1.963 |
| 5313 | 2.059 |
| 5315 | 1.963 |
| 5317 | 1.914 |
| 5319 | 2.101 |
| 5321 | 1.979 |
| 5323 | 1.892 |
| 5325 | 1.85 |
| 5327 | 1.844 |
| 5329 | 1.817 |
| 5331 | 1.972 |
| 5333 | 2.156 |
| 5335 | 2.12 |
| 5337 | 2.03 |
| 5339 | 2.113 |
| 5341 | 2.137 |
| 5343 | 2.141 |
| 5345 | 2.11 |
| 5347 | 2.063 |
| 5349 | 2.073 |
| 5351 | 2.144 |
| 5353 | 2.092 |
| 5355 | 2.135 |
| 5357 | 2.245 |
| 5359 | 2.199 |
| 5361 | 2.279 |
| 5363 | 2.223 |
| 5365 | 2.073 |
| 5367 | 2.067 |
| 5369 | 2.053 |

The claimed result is 1.64 angstrom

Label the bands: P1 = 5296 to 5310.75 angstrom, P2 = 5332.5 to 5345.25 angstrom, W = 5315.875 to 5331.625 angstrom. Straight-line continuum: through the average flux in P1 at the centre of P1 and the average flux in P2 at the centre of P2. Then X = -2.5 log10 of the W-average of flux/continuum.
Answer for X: 0.10 mag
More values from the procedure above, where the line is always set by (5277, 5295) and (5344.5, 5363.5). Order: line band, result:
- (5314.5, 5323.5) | 0.09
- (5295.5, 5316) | 0.04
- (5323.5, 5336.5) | 0.10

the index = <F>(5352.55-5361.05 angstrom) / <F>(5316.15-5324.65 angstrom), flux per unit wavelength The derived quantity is 1.1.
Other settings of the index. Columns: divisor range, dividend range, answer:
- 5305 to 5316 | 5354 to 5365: 1.07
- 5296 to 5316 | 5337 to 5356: 1.02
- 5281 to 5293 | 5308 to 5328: 0.92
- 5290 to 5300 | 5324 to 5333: 0.93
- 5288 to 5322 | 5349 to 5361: 1.04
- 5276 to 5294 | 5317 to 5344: 0.94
